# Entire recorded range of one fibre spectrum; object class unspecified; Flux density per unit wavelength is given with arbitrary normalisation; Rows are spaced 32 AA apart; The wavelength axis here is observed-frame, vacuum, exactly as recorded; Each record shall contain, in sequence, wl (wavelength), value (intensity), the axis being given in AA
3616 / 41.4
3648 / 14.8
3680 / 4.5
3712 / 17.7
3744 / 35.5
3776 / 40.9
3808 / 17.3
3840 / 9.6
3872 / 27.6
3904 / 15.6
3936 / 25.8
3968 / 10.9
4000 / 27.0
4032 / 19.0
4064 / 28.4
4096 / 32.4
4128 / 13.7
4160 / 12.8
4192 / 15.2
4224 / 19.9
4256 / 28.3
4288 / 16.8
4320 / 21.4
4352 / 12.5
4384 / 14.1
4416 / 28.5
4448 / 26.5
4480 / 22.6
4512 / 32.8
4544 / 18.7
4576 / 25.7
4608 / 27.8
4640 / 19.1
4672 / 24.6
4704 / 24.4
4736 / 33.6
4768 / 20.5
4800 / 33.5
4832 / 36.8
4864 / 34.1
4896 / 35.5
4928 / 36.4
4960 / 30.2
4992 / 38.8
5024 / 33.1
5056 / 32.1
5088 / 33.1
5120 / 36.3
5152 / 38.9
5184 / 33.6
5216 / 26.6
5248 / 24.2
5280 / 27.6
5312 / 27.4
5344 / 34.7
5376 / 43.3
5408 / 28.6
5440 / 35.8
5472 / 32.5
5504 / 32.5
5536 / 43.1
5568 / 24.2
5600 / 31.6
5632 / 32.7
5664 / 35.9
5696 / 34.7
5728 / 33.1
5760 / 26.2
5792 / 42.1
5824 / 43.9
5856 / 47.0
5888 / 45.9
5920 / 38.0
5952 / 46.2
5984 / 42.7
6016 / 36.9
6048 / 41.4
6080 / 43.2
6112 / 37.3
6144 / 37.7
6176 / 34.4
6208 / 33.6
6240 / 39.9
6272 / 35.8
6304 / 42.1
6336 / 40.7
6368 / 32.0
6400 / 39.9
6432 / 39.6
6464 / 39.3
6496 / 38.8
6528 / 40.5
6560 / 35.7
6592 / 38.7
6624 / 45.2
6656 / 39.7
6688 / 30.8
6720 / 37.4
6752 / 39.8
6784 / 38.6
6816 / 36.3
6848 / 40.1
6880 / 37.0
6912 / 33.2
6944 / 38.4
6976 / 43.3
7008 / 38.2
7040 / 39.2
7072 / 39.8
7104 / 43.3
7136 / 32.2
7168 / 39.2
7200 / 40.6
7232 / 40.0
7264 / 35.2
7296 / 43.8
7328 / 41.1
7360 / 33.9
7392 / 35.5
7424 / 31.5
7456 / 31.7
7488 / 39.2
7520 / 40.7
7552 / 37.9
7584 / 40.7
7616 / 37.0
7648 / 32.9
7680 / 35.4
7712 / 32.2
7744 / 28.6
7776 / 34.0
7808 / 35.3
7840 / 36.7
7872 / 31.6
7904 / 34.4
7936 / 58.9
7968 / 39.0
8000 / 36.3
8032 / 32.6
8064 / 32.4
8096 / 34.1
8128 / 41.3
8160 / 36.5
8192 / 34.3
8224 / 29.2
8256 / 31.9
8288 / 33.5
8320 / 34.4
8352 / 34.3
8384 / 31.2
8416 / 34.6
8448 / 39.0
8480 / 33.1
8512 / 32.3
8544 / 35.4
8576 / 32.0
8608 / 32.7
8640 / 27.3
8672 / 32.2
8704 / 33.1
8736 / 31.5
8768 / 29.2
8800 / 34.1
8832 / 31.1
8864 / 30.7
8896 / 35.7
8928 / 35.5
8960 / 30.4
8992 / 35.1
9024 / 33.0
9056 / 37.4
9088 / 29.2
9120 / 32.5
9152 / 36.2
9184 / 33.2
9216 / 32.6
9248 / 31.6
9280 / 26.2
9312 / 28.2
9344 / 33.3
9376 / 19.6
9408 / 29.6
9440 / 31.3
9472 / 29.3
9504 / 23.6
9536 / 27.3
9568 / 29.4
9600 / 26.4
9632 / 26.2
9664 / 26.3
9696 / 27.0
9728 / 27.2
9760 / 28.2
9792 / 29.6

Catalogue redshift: 0.21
